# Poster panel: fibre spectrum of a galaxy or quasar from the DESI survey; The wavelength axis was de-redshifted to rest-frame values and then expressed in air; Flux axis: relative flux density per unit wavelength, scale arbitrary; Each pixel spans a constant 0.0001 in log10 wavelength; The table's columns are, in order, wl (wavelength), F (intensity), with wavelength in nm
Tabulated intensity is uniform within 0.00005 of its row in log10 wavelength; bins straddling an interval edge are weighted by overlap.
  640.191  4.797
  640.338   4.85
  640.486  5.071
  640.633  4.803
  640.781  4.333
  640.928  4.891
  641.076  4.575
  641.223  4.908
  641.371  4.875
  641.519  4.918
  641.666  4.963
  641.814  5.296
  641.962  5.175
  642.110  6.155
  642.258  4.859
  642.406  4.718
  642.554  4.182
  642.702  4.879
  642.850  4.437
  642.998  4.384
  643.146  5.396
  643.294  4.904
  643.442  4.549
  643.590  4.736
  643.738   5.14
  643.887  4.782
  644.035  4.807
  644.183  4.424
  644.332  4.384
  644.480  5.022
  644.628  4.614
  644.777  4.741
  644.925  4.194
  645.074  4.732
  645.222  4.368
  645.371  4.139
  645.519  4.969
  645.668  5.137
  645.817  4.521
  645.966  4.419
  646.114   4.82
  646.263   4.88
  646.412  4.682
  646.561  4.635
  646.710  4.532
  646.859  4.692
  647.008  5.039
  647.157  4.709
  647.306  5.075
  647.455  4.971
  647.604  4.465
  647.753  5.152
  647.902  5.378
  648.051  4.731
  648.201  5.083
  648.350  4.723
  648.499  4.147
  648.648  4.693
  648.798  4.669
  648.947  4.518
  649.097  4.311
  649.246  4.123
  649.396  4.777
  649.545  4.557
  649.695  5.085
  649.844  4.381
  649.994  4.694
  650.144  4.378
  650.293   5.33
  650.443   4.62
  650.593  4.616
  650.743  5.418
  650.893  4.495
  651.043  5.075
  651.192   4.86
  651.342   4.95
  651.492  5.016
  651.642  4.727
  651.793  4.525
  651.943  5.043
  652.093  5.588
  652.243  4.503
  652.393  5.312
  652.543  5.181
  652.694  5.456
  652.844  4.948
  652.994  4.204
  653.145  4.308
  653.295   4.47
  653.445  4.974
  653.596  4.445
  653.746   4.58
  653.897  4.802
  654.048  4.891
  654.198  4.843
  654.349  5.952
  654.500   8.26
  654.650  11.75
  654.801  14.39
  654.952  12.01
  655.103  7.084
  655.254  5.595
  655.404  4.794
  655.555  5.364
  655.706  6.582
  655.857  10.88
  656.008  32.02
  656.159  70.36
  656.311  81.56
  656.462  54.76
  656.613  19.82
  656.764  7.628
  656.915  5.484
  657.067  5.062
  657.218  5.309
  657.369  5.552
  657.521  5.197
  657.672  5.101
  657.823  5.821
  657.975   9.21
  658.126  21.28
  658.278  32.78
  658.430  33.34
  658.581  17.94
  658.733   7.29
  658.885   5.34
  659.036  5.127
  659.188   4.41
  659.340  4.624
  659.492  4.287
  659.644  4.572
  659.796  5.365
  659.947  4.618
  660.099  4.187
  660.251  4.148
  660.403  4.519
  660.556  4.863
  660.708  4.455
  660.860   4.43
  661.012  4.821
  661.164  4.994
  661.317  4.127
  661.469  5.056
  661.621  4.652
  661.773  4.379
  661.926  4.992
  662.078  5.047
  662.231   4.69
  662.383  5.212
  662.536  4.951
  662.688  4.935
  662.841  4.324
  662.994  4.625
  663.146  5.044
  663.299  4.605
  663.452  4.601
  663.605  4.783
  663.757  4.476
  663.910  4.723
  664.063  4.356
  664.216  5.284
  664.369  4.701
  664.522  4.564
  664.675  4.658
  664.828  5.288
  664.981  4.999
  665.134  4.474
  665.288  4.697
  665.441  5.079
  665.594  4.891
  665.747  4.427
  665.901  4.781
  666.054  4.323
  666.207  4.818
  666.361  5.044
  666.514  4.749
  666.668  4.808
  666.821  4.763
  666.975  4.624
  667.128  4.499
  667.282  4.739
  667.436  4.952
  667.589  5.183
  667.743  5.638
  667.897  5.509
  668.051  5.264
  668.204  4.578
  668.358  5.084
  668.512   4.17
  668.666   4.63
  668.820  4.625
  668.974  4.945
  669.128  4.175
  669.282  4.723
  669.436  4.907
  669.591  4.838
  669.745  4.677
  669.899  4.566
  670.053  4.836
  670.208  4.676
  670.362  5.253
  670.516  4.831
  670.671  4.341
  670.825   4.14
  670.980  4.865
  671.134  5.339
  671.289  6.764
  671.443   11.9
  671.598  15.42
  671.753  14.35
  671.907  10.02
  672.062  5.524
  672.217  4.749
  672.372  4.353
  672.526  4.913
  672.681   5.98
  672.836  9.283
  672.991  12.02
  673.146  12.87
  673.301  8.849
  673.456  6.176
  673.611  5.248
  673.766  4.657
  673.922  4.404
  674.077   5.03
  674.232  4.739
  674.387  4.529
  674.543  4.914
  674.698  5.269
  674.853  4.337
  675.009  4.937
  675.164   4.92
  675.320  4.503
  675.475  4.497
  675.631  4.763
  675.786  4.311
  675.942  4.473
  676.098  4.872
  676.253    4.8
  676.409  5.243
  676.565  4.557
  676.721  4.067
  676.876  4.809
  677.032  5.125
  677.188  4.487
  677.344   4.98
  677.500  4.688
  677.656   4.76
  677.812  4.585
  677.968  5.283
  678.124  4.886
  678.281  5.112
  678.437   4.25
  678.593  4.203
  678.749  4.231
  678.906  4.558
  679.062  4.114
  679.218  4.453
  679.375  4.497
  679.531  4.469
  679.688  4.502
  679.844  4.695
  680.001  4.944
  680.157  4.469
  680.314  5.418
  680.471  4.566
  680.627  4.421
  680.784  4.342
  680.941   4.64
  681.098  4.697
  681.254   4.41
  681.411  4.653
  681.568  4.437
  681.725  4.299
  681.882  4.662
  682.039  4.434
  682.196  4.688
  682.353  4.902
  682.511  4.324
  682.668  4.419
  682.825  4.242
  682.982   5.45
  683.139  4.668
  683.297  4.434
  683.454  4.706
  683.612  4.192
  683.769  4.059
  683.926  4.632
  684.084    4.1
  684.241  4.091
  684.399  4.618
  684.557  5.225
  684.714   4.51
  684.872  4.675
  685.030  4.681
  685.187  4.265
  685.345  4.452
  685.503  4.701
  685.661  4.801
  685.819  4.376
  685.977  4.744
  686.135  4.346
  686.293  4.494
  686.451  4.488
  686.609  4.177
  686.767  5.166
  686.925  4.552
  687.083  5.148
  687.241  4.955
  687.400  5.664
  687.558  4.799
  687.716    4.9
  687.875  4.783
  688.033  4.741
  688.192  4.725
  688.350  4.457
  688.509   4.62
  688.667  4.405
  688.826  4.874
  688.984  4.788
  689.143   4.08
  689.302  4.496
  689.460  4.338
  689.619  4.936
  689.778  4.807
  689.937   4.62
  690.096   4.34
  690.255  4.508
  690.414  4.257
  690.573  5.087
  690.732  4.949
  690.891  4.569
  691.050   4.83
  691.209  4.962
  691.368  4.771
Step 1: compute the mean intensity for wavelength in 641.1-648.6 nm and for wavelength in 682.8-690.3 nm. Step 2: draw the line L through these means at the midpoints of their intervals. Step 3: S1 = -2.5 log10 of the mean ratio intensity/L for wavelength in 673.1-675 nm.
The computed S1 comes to -0.228 mag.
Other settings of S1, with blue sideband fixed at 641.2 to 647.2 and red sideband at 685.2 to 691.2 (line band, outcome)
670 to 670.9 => 0.01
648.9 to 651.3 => 0.01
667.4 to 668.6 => -0.07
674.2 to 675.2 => -0.02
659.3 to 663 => 0.01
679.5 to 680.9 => 0.01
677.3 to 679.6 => 0.02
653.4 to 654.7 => -0.25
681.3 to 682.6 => 0.03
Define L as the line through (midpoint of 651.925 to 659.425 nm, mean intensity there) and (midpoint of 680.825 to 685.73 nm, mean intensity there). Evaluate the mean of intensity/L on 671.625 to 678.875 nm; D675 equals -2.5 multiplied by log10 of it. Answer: 0.21 mag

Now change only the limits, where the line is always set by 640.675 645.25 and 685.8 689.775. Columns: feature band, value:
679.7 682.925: 0.027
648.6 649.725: 0.049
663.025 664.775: 0.006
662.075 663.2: -0.021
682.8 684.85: 0.036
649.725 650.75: 0.006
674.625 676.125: 0.009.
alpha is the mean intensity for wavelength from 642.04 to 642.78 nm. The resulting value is 4.95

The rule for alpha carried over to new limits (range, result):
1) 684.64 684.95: 4.59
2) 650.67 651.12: 5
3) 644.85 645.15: 4.47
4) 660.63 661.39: 4.57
